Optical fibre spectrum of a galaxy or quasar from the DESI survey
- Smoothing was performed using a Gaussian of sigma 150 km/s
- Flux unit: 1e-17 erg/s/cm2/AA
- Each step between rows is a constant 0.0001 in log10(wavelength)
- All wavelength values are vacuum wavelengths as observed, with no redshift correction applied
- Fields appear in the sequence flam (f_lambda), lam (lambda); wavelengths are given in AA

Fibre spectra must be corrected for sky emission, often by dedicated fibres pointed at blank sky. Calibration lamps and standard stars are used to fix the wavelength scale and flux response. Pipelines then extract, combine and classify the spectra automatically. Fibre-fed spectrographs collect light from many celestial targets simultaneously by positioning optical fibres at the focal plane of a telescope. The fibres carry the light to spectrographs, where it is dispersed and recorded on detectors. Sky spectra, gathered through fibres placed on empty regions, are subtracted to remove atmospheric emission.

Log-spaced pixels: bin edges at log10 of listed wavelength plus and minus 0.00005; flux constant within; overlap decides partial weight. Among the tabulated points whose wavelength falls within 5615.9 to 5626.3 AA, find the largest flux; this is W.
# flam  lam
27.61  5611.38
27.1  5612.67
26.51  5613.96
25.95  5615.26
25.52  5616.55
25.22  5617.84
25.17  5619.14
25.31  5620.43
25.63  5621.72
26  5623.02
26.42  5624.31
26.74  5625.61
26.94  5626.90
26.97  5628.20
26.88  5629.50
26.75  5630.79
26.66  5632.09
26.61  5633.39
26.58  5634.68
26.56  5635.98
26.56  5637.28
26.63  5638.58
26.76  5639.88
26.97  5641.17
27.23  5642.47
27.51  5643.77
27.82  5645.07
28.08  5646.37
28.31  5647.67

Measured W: 26.74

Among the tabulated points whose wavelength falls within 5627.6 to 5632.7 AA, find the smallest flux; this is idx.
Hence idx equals 26.66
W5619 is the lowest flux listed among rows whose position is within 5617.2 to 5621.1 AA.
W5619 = 25.17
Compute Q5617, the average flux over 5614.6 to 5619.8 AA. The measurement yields 25.5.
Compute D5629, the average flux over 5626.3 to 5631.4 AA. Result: 26.9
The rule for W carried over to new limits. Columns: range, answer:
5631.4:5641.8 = 26.97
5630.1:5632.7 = 26.75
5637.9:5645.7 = 27.82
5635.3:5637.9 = 26.56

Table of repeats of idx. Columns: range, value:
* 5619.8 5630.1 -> 25.31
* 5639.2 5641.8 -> 26.76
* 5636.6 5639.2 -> 26.56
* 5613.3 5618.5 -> 25.22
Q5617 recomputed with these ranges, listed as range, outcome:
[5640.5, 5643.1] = 27.2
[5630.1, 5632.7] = 26.7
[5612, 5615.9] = 26.5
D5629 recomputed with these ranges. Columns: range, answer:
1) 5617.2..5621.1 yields 25.2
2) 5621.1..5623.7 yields 25.8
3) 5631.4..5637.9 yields 26.6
